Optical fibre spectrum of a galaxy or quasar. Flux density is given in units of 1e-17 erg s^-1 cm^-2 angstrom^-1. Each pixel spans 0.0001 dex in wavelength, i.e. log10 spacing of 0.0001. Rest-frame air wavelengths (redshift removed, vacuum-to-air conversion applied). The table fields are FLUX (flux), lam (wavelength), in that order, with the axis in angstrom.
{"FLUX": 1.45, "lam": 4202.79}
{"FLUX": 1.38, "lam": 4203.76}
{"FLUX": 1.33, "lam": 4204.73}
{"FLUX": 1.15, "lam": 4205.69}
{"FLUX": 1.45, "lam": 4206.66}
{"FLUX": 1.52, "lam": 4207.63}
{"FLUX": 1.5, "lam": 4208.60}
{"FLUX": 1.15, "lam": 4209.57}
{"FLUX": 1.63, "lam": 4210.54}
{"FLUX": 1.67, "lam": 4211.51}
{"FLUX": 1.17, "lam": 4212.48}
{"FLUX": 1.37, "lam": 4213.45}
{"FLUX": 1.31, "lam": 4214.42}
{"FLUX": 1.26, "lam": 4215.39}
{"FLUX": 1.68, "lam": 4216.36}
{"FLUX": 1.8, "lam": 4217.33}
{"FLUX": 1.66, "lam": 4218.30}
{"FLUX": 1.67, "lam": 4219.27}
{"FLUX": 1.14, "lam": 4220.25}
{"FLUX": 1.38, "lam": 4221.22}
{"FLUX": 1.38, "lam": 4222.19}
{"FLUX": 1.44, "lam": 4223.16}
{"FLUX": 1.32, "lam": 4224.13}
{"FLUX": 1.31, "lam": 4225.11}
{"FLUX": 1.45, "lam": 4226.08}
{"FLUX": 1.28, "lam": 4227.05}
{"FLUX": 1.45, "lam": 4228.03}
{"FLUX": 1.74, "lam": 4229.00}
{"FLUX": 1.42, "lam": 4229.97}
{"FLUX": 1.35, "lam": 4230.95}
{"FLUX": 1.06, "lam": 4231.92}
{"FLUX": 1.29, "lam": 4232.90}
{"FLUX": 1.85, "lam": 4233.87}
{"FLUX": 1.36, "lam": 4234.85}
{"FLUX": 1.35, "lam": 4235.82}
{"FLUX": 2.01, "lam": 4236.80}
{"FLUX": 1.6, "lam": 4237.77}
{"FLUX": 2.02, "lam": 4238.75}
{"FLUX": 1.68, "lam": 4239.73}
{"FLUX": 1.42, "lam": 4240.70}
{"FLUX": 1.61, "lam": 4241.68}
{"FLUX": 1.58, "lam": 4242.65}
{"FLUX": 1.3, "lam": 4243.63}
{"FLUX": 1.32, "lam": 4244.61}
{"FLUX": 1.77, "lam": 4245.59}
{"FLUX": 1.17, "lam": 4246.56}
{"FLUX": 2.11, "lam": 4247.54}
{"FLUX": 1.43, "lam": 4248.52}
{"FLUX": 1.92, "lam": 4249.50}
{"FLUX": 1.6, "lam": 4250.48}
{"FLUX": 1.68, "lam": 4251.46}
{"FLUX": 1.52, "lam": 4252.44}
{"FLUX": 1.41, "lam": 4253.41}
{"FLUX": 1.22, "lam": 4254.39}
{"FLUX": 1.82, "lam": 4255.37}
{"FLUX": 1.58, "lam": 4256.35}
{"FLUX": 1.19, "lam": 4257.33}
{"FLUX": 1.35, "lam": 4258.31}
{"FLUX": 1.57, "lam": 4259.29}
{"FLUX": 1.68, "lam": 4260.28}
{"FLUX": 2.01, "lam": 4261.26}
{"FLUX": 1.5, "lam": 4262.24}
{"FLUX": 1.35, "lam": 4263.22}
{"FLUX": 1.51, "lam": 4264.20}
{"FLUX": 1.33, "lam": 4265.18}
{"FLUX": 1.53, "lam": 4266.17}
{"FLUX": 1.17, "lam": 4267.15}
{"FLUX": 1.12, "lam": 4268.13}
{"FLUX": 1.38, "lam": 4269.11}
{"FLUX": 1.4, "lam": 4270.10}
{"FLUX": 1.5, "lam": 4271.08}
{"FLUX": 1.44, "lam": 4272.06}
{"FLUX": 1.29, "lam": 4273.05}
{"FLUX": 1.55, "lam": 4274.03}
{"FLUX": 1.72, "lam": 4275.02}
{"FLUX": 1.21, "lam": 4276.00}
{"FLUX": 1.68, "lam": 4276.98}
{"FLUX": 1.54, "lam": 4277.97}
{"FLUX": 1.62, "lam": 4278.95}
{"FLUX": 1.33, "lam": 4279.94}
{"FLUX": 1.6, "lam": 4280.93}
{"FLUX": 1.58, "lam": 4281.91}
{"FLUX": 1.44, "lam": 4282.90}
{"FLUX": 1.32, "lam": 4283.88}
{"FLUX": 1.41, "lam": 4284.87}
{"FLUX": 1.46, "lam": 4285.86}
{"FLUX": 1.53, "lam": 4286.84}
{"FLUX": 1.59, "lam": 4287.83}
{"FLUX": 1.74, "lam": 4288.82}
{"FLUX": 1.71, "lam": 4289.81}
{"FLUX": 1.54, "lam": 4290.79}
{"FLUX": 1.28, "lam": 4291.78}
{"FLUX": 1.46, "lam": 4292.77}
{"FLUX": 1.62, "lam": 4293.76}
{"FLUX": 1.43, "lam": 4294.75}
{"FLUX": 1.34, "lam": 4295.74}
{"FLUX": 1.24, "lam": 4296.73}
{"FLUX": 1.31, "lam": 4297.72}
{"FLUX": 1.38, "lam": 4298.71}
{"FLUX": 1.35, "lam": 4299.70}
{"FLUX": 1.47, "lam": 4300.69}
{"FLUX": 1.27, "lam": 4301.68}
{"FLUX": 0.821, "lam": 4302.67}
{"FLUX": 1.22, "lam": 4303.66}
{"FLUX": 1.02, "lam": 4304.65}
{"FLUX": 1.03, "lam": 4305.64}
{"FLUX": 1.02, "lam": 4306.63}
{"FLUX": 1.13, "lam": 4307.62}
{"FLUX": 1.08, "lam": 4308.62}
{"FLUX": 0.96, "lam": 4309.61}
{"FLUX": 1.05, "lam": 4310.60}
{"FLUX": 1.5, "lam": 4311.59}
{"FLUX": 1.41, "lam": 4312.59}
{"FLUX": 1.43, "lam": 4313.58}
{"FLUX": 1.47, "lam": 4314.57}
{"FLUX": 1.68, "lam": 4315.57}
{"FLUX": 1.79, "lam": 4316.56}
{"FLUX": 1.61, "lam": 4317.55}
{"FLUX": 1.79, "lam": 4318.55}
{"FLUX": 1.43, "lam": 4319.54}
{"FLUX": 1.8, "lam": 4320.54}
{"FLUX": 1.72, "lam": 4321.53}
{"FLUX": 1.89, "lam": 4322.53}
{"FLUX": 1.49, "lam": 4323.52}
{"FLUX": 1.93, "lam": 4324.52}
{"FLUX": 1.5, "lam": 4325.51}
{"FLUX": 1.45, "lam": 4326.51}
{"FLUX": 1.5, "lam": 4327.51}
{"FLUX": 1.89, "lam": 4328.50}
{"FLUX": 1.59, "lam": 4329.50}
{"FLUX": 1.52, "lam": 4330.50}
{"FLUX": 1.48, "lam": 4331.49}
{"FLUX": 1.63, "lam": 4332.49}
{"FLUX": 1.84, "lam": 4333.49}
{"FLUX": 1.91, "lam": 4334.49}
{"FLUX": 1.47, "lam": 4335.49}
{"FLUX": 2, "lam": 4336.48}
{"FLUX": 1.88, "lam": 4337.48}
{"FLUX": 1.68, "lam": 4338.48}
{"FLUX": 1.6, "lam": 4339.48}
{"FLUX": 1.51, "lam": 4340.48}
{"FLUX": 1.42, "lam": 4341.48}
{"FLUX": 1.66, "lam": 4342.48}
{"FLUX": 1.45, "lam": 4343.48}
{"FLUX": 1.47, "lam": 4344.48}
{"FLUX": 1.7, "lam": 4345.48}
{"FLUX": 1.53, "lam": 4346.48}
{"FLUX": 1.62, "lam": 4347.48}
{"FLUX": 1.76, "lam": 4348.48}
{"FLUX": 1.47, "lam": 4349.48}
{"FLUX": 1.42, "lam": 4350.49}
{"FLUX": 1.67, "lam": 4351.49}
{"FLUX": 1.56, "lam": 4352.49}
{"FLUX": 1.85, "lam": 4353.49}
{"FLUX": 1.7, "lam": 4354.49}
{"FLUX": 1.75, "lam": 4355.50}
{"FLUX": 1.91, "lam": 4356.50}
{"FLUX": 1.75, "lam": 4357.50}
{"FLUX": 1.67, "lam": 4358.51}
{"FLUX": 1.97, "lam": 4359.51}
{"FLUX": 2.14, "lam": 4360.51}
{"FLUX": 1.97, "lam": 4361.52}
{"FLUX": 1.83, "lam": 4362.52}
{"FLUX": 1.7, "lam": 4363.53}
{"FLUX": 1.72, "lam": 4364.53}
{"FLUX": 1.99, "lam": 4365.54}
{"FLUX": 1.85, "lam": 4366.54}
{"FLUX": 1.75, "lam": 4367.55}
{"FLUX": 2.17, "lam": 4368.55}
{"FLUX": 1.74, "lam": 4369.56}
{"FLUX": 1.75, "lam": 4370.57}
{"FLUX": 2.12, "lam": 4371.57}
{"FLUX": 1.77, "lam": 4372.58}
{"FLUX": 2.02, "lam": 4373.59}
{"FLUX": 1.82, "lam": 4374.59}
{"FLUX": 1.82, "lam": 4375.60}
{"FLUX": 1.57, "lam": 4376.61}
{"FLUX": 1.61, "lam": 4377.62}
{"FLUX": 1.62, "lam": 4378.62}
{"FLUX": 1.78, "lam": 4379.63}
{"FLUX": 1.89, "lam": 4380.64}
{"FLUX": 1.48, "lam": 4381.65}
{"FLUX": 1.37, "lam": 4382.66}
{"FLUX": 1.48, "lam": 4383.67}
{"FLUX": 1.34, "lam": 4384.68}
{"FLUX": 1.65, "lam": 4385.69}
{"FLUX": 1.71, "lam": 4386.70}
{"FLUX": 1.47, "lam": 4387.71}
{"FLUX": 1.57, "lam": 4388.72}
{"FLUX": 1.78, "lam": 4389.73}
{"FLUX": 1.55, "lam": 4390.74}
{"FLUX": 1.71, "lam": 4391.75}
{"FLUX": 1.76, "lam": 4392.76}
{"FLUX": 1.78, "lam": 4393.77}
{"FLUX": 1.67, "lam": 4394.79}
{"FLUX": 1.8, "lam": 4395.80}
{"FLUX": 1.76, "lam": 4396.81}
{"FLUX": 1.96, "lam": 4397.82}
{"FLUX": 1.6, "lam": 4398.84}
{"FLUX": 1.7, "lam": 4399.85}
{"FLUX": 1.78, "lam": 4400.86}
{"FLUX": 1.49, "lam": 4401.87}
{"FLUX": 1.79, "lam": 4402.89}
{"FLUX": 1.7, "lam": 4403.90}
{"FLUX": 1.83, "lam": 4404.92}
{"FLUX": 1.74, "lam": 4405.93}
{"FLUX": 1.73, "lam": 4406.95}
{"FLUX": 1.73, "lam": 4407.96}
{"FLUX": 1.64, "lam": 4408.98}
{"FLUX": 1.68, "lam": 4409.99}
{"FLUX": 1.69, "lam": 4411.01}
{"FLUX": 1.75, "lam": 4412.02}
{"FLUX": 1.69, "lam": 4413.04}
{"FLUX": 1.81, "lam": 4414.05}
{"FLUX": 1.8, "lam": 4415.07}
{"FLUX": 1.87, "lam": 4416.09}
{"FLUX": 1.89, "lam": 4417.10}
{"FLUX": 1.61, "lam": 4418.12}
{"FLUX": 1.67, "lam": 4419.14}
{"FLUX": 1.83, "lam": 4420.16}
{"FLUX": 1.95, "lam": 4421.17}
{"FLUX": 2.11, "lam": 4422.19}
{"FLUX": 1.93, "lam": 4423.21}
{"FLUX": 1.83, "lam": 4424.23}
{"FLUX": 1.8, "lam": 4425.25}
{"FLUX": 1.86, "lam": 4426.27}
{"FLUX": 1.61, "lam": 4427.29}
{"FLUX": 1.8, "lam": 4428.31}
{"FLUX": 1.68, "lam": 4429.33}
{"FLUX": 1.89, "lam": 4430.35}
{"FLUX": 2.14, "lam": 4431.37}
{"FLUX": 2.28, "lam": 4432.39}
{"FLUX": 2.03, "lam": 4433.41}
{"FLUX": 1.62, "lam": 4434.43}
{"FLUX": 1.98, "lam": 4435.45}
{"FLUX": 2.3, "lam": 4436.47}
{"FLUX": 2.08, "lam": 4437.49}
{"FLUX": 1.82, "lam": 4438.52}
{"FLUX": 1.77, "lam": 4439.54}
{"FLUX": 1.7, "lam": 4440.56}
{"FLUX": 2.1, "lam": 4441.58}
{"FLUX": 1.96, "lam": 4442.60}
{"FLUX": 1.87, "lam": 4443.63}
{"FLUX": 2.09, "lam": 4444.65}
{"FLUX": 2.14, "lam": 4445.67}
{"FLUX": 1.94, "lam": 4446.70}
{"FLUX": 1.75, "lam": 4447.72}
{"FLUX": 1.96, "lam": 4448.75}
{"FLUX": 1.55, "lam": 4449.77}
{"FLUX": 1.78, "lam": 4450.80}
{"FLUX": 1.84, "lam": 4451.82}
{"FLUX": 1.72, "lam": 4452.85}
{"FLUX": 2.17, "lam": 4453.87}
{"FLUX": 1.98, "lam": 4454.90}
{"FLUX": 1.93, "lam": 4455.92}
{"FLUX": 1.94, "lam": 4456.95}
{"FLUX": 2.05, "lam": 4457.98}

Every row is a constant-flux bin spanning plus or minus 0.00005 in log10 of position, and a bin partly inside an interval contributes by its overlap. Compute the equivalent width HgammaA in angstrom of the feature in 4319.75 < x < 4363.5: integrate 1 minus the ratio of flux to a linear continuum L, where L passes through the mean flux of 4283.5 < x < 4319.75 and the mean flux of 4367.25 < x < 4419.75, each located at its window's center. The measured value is -4.6 angstrom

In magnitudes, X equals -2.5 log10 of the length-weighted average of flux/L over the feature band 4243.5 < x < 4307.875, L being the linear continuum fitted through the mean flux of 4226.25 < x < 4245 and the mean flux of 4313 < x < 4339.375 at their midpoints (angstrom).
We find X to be 0.096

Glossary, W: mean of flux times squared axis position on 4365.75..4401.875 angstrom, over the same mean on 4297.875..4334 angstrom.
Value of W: 1.22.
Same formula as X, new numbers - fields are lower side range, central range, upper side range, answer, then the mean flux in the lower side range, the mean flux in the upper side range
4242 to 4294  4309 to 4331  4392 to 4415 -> 0.021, 1.5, 1.73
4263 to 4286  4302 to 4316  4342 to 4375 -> 0.295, 1.44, 1.77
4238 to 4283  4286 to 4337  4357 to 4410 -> 0.095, 1.52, 1.74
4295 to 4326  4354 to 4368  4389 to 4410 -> -0.163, 1.39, 1.72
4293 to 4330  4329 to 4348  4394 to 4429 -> -0.079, 1.42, 1.77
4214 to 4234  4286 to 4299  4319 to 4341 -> 0.078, 1.43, 1.67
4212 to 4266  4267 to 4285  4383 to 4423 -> 0.080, 1.5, 1.72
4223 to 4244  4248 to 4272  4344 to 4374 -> 0.046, 1.5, 1.78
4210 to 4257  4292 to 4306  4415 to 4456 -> 0.261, 1.51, 1.89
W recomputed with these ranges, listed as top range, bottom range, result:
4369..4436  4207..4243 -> 1.29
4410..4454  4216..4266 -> 1.34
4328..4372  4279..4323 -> 1.25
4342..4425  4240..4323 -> 1.25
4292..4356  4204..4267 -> 1.05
